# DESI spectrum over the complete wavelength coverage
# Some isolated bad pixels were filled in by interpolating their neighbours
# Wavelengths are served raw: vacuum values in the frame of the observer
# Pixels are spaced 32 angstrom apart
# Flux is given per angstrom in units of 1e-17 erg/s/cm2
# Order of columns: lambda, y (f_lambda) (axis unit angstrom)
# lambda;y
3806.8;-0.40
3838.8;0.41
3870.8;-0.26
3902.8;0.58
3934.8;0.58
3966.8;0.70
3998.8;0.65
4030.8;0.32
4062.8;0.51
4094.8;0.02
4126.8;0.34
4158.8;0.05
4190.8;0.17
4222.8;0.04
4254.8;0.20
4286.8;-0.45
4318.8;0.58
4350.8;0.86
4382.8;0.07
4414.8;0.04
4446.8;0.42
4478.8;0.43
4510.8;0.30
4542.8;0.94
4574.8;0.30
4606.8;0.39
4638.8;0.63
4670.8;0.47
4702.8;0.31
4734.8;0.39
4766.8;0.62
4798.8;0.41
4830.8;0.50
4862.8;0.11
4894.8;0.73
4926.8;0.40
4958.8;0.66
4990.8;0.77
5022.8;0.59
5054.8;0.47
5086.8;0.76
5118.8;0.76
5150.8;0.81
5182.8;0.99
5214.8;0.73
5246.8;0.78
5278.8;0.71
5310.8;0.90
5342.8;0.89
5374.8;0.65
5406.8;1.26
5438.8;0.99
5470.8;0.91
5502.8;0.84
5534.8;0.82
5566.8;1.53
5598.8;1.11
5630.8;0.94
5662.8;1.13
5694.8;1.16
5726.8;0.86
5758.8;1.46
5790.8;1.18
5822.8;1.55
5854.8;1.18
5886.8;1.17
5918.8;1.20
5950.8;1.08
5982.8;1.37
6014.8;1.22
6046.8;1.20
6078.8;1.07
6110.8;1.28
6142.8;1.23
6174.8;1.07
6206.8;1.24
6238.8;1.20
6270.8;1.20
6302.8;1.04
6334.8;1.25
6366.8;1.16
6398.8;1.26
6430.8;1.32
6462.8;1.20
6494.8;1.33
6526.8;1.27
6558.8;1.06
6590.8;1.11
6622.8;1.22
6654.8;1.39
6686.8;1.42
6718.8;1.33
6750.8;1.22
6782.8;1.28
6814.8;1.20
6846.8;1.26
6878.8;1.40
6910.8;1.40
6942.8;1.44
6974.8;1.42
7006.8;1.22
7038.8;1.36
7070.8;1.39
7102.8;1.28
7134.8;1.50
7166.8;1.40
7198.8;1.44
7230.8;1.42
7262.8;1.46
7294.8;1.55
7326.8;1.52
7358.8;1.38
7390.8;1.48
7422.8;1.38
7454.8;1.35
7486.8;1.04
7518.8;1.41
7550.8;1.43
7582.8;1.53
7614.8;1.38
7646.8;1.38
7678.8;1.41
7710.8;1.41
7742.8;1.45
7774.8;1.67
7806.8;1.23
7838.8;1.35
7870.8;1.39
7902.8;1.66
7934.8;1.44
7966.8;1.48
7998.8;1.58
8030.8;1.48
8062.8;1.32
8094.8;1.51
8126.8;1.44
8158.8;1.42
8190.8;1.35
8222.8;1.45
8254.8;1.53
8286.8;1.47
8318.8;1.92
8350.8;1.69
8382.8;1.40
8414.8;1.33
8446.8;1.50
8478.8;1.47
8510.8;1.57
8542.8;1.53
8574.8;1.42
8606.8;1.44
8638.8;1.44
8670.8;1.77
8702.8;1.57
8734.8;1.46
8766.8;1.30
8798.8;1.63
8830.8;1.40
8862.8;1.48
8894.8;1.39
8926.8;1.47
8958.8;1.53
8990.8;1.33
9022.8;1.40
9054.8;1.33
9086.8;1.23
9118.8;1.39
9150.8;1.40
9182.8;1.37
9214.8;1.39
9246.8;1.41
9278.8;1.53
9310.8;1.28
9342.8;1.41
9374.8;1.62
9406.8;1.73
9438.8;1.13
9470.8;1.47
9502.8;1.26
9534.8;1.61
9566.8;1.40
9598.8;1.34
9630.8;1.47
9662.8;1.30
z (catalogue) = 0.27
